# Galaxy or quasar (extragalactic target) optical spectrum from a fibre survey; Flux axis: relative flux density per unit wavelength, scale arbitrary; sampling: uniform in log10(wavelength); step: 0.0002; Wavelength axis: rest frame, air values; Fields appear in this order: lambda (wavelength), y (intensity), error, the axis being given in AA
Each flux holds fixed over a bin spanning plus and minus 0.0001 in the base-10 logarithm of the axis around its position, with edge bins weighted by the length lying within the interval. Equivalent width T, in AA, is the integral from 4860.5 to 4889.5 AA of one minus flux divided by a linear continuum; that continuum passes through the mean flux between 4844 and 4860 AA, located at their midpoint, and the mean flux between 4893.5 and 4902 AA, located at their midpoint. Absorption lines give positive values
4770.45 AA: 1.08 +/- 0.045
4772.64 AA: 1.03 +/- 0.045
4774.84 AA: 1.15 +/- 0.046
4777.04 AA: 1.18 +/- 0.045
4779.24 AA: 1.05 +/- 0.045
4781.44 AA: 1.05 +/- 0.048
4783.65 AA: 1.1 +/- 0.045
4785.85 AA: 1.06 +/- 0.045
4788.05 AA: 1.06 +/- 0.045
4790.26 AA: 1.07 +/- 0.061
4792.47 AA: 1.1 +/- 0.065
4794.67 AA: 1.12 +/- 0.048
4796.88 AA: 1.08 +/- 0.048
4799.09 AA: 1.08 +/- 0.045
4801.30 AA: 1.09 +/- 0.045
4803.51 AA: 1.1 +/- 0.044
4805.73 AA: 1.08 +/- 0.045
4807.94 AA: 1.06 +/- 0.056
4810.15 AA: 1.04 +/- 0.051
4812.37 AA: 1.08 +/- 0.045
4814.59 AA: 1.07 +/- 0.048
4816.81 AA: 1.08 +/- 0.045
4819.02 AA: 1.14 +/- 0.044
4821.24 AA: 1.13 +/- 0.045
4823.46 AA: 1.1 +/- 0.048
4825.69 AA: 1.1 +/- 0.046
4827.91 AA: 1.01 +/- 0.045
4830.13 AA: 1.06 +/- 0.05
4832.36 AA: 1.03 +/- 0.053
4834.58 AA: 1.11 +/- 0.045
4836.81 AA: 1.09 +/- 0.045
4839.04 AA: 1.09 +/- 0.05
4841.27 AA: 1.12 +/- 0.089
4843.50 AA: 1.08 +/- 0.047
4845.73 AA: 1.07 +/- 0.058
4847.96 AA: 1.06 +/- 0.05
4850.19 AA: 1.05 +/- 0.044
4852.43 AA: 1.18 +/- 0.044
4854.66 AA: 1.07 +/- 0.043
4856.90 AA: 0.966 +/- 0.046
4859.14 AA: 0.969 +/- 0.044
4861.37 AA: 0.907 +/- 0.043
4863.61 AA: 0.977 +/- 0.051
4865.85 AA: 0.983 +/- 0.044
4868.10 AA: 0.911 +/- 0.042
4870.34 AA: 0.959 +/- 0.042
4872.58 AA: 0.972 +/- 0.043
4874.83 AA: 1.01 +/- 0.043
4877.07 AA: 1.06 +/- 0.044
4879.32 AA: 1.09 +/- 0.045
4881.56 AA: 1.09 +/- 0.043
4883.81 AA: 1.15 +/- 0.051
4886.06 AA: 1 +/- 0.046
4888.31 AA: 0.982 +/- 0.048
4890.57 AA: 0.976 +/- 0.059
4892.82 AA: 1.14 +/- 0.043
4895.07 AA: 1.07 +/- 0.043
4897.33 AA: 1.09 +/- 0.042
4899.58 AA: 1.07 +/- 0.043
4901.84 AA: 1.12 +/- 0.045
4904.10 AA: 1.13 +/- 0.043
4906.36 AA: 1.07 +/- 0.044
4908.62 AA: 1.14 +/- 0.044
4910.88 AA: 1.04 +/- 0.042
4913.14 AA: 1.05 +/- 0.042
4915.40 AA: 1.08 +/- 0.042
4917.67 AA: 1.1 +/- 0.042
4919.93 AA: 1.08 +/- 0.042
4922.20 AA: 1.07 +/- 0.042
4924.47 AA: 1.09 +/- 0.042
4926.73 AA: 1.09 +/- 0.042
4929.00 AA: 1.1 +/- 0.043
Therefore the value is 1.7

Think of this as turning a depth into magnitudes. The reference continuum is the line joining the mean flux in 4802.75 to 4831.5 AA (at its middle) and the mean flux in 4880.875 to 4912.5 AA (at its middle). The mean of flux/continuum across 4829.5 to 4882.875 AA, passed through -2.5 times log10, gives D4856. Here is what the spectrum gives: 0.041 mag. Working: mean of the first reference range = 1.08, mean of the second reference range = 1.08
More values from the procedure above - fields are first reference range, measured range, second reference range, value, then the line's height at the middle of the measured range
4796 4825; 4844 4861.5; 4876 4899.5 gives 0.033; 1.08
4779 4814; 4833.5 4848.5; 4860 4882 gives -0.064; 1.03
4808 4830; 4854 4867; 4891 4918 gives 0.116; 1.08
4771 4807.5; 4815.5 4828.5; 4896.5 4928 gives -0.009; 1.09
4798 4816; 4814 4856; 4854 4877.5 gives -0.060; 1.03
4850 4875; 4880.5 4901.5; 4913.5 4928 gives -0.028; 1.04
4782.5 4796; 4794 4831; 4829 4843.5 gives 0.001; 1.08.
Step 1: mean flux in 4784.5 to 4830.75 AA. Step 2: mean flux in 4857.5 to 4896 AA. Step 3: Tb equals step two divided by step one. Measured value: 0.9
